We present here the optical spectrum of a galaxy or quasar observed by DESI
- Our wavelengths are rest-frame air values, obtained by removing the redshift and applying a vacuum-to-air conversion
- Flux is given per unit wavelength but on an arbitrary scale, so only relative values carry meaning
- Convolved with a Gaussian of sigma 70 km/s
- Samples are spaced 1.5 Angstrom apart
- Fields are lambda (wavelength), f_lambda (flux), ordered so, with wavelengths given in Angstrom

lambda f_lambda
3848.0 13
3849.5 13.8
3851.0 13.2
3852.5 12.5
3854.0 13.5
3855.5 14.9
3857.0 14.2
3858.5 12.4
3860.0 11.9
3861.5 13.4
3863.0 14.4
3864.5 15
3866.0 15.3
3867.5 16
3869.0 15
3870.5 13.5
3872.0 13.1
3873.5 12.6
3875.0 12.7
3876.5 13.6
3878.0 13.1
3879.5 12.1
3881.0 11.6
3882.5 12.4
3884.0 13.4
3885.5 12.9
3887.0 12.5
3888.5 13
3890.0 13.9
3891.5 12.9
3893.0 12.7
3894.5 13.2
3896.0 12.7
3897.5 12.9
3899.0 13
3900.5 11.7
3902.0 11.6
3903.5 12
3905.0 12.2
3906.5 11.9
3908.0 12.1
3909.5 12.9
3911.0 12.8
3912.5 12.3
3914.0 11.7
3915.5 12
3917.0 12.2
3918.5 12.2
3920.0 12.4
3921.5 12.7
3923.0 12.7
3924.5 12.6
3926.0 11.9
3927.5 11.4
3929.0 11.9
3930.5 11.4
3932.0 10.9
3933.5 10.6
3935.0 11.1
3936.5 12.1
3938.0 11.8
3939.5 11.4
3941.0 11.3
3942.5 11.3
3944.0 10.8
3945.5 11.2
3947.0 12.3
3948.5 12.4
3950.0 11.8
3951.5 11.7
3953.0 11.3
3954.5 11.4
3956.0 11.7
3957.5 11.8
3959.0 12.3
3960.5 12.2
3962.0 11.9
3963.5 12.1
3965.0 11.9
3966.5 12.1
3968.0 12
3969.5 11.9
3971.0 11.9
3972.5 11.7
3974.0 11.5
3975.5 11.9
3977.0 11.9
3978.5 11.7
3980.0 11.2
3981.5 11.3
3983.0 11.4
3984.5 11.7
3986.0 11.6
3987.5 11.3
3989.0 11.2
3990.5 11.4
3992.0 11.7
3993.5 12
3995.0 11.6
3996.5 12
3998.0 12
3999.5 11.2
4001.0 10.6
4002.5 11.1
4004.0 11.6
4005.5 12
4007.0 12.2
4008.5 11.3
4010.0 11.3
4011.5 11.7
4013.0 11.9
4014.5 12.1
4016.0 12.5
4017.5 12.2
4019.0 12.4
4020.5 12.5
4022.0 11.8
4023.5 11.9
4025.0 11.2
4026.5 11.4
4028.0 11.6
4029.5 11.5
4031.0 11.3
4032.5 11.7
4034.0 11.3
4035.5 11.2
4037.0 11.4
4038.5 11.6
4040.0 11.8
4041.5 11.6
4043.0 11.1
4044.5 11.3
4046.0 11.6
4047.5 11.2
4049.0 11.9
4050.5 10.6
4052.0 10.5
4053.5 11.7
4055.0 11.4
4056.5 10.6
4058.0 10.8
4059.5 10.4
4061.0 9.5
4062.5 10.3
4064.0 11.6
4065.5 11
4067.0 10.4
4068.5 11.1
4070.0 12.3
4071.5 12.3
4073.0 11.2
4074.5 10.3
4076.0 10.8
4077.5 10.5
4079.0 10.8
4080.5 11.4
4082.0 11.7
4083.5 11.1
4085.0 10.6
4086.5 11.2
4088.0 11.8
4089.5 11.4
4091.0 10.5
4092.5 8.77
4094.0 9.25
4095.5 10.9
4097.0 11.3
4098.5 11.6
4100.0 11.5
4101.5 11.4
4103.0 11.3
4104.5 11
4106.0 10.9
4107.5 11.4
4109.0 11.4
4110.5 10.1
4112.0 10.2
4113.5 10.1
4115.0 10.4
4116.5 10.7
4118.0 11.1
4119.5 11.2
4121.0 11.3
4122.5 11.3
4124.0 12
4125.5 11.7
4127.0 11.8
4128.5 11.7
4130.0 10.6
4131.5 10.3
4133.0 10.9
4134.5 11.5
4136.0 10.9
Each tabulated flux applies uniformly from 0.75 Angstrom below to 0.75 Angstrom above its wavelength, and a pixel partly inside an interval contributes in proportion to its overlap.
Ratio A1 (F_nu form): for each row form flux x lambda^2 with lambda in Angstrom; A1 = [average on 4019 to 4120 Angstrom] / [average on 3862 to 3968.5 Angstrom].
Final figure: 1.0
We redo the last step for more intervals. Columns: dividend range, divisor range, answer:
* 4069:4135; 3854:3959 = 0.97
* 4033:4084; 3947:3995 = 0.99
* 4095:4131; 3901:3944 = 1.03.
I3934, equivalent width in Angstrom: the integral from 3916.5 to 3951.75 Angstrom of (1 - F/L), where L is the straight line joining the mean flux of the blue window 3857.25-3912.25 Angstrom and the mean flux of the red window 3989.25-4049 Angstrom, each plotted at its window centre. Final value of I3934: 2.1 Angstrom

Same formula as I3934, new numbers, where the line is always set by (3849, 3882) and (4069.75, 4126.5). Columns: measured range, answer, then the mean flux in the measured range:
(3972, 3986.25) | 0.82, 11.6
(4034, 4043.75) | 0.18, 11.4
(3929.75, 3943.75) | 1.59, 11.3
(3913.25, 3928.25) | 0.87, 12.2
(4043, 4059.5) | 0.57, 11.1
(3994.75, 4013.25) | 0.71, 11.6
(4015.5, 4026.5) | -0.16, 12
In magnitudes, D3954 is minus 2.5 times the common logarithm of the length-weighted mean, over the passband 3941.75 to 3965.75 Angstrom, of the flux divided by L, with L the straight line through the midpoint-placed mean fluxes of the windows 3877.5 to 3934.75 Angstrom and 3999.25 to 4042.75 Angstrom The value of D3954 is 0.03 mag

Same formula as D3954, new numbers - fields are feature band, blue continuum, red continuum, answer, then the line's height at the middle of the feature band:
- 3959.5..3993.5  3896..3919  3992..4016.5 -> 0.012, 11.8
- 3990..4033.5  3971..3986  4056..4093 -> -0.033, 11.4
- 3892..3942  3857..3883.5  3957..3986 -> 0.054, 12.7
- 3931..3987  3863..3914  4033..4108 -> 0.054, 12.2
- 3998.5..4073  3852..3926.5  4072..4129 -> 0.016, 11.6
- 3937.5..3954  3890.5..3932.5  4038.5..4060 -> 0.040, 12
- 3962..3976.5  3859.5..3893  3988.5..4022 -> 0.029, 12.2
